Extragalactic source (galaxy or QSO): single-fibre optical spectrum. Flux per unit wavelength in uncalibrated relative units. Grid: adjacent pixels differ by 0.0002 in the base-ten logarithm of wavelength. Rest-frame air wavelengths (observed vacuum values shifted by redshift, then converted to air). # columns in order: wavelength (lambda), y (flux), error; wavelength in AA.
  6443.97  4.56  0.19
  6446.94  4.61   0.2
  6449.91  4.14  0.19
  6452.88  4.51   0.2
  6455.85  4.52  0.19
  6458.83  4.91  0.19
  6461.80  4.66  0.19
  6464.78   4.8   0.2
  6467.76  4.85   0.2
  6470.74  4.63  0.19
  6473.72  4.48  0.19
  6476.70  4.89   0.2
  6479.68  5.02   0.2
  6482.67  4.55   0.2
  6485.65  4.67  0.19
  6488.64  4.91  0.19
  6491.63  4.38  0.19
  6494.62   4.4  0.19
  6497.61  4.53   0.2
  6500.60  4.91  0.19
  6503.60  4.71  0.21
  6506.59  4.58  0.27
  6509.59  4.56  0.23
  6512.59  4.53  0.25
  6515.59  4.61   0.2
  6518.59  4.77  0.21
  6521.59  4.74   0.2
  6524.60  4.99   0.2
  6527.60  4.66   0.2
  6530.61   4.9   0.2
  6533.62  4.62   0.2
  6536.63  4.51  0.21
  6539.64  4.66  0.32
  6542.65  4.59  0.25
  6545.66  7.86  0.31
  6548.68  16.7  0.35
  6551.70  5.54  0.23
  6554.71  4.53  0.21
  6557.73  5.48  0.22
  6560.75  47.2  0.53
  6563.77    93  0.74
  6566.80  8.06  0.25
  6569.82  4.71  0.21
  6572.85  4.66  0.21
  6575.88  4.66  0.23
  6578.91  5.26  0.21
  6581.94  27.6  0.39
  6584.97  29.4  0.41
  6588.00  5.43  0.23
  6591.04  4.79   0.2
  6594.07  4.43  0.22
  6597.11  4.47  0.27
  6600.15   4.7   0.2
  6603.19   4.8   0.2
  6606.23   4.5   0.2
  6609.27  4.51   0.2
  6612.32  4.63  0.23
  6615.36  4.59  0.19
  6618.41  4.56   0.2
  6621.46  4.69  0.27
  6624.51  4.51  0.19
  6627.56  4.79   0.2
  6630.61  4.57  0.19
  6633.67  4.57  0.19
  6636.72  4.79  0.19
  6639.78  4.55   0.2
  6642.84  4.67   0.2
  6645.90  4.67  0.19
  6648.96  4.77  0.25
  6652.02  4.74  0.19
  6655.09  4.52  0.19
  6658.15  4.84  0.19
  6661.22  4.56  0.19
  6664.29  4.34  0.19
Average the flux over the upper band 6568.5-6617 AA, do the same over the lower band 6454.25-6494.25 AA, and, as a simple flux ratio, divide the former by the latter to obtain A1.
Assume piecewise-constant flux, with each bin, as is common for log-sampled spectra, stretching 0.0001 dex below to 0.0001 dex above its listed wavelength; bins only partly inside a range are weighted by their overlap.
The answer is 1.6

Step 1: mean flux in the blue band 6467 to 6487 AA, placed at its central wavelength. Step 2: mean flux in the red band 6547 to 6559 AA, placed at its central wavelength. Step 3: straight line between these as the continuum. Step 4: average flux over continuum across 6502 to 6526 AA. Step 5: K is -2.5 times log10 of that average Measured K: 0.33 mag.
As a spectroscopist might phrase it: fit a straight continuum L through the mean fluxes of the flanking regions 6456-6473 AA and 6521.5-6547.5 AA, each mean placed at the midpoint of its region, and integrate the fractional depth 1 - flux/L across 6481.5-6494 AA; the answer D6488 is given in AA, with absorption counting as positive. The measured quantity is 0.7 AA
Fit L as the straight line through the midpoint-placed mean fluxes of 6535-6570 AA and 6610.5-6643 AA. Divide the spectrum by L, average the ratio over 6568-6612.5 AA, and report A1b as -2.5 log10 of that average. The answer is 0.37 mag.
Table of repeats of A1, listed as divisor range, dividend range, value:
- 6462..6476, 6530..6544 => 0.99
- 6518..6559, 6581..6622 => 1.33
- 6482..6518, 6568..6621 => 1.61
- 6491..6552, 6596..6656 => 0.85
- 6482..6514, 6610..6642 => 1.00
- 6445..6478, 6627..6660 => 1.01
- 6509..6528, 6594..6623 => 0.98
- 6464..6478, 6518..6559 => 1.25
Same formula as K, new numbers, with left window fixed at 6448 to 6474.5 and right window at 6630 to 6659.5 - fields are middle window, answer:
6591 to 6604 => 0.01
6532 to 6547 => -0.13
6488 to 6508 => 0.00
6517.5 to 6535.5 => -0.03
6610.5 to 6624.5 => 0.01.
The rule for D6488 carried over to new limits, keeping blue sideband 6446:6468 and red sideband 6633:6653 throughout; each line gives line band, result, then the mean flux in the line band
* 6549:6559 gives -4.1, 6.55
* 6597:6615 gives 0.2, 4.61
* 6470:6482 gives -0.3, 4.75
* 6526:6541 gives -0.1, 4.67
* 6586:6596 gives -3.0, 6.06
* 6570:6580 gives -0.4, 4.82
